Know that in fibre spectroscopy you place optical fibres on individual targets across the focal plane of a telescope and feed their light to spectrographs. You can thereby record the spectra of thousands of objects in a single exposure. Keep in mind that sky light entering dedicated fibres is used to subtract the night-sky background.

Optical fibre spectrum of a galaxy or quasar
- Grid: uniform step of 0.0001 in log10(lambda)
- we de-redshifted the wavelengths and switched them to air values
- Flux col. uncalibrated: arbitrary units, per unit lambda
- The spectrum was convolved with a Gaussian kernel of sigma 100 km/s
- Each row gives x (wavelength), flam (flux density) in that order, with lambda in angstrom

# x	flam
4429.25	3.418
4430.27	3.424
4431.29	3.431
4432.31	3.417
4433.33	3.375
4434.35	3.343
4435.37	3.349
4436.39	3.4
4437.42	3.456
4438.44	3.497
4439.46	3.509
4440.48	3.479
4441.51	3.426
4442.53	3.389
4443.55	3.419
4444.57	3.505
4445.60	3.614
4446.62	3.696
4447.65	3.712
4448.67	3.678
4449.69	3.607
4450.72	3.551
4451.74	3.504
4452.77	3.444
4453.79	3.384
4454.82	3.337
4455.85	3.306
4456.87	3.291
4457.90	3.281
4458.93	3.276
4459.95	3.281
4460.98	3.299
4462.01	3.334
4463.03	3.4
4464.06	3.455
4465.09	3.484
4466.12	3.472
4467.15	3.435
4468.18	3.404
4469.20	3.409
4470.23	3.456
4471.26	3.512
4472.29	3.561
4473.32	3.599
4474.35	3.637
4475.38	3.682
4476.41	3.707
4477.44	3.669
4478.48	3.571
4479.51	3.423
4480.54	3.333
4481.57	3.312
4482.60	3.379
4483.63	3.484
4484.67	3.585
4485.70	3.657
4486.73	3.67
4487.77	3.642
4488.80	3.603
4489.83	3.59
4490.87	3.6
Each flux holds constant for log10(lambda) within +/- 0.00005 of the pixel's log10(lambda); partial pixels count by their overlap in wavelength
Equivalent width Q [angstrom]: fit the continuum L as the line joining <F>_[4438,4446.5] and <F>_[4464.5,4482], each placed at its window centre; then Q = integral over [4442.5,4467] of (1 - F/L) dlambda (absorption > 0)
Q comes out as 0.4 angstrom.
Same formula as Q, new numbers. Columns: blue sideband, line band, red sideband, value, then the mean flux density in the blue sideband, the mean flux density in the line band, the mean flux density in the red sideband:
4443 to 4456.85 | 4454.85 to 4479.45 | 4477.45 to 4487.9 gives 0.4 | 3.51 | 3.45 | 3.51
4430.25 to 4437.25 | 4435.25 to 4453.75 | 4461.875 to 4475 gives -0.5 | 3.39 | 3.51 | 3.48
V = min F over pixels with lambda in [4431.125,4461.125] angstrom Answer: 3.276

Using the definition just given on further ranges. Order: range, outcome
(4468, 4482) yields 3.312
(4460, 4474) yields 3.299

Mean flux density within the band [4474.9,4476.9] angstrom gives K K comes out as 3.7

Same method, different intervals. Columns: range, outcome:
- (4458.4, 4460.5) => 3.28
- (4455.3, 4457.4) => 3.3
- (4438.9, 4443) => 3.45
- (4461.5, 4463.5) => 3.38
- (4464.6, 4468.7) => 3.45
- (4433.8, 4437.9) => 3.38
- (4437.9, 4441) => 3.49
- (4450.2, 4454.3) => 3.47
